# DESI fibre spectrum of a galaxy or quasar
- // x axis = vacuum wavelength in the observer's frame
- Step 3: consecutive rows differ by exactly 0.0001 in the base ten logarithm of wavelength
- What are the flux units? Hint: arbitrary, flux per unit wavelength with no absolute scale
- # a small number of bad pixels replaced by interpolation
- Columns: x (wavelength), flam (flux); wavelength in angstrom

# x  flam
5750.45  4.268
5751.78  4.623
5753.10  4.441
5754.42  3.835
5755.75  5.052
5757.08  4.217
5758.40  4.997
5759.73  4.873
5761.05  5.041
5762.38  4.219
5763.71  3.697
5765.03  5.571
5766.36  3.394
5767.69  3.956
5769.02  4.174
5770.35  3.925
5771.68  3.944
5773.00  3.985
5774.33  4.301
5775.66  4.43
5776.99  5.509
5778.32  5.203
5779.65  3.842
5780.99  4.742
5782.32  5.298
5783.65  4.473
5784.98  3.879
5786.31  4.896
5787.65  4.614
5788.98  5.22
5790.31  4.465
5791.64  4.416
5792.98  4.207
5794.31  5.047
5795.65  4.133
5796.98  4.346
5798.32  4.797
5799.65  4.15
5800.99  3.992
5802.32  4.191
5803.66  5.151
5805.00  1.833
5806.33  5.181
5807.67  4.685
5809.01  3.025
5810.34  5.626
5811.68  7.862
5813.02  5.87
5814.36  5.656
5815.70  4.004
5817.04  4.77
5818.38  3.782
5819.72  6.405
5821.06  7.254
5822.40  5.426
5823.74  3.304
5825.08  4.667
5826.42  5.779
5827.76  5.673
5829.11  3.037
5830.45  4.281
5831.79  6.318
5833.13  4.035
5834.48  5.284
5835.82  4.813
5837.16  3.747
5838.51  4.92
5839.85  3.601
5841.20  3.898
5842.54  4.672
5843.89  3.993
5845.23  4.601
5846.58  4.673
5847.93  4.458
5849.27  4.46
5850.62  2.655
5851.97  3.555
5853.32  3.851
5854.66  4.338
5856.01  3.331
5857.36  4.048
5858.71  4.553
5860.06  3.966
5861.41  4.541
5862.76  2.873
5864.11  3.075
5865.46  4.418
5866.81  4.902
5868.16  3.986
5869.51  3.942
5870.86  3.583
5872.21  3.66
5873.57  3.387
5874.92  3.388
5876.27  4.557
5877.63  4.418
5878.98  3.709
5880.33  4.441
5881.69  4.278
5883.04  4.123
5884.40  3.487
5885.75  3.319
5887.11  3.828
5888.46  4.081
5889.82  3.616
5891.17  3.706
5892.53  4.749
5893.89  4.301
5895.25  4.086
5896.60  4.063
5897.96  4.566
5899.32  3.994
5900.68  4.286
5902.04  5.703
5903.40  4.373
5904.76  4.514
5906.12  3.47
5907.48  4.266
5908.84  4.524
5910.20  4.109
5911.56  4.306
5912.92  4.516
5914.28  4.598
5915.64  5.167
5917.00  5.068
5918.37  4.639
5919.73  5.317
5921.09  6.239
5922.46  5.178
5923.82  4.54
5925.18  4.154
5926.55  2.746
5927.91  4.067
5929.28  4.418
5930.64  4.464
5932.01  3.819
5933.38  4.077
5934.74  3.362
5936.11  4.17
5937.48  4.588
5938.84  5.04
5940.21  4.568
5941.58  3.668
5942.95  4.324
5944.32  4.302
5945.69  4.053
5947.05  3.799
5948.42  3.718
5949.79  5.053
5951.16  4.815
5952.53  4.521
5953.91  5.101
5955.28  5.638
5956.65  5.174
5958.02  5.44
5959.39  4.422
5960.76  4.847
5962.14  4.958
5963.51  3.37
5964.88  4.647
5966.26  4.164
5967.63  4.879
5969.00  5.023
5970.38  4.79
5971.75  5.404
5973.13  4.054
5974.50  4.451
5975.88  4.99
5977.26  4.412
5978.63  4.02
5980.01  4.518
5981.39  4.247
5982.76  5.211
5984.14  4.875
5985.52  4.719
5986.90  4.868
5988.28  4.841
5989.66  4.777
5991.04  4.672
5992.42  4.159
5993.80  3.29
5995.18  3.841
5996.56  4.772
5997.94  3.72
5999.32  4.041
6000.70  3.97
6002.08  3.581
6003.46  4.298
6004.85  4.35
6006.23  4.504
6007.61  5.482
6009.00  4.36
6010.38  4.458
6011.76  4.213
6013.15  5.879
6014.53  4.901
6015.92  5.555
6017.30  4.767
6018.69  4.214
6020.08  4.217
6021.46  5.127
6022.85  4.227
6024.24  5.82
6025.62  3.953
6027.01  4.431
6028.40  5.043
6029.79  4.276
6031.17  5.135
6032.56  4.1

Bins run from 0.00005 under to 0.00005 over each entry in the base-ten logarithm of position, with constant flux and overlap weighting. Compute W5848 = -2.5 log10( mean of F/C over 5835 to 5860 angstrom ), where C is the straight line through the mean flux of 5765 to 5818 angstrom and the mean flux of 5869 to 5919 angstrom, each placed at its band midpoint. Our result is 0.06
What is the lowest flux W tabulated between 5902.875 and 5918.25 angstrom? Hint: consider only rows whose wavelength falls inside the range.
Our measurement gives 3.47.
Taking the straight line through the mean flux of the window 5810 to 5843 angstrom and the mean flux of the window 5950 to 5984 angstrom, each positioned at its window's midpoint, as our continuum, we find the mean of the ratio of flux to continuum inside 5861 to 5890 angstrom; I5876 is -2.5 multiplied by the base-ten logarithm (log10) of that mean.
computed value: 0.25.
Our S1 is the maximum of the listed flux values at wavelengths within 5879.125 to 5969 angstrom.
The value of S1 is 6.239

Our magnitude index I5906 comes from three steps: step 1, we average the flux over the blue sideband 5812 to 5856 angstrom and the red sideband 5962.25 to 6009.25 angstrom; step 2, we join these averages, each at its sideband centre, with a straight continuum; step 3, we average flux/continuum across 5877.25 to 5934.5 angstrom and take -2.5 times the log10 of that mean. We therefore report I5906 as 0.06 mag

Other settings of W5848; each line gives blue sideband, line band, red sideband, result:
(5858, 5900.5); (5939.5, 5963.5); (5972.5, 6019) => -0.07 mag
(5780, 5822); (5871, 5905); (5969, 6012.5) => 0.13 mag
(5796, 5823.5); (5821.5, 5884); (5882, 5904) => 0.07 mag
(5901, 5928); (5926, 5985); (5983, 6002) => -0.01 mag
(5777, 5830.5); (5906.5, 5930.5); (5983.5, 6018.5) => 0.01 mag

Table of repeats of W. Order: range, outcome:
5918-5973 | 2.746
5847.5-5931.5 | 2.655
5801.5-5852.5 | 1.833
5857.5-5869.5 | 2.873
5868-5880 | 3.387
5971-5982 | 4.02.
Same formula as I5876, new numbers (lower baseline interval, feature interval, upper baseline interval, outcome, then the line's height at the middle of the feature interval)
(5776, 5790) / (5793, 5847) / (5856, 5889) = -0.07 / 4.41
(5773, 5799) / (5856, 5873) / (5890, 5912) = 0.12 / 4.4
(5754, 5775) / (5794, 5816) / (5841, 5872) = -0.12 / 4.19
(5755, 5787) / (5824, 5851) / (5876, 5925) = -0.01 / 4.43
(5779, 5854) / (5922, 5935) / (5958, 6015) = 0.12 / 4.55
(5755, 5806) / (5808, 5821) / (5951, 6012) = -0.19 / 4.45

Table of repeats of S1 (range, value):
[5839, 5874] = 4.902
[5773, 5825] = 7.862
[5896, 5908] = 5.703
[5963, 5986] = 5.404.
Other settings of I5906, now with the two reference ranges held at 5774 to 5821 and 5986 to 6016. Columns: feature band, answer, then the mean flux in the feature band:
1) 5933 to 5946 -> 0.078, 4.22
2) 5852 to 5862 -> 0.148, 4.05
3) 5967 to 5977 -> -0.066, 4.78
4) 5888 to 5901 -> 0.113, 4.14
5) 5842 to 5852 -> 0.122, 4.16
